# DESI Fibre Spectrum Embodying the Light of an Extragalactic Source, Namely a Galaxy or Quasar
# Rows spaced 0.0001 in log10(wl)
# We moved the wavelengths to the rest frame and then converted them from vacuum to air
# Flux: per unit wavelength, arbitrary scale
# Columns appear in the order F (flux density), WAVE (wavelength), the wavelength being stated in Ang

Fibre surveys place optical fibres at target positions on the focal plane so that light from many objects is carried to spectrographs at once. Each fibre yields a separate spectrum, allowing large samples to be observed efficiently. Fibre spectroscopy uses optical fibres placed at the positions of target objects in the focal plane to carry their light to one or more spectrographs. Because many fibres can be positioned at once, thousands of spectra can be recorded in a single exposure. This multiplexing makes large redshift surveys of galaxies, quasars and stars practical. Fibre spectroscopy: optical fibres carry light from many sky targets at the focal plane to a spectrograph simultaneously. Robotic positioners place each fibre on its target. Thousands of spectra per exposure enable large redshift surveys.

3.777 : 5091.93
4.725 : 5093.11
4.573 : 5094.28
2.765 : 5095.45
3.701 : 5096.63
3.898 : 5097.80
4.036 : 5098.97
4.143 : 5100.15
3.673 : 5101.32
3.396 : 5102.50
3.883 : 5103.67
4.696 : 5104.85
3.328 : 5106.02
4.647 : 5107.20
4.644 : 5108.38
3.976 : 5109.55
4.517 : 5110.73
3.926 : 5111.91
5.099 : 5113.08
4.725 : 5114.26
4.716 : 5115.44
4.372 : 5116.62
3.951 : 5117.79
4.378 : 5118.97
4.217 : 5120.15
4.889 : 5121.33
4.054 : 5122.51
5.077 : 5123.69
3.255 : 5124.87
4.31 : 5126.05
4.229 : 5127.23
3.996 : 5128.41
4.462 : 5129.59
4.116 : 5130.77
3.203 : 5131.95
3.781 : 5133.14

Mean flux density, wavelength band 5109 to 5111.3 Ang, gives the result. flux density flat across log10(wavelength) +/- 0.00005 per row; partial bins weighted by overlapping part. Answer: 4.24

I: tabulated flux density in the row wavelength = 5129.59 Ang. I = 4.462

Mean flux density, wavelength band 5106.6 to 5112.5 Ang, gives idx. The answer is 4.34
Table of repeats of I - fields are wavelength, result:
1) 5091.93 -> 3.777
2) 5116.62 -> 4.372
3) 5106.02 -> 3.328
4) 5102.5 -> 3.396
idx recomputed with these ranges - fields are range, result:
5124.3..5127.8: 3.93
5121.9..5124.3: 4.56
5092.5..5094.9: 4.61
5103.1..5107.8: 4.13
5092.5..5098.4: 3.93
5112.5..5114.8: 4.91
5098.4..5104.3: 3.83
